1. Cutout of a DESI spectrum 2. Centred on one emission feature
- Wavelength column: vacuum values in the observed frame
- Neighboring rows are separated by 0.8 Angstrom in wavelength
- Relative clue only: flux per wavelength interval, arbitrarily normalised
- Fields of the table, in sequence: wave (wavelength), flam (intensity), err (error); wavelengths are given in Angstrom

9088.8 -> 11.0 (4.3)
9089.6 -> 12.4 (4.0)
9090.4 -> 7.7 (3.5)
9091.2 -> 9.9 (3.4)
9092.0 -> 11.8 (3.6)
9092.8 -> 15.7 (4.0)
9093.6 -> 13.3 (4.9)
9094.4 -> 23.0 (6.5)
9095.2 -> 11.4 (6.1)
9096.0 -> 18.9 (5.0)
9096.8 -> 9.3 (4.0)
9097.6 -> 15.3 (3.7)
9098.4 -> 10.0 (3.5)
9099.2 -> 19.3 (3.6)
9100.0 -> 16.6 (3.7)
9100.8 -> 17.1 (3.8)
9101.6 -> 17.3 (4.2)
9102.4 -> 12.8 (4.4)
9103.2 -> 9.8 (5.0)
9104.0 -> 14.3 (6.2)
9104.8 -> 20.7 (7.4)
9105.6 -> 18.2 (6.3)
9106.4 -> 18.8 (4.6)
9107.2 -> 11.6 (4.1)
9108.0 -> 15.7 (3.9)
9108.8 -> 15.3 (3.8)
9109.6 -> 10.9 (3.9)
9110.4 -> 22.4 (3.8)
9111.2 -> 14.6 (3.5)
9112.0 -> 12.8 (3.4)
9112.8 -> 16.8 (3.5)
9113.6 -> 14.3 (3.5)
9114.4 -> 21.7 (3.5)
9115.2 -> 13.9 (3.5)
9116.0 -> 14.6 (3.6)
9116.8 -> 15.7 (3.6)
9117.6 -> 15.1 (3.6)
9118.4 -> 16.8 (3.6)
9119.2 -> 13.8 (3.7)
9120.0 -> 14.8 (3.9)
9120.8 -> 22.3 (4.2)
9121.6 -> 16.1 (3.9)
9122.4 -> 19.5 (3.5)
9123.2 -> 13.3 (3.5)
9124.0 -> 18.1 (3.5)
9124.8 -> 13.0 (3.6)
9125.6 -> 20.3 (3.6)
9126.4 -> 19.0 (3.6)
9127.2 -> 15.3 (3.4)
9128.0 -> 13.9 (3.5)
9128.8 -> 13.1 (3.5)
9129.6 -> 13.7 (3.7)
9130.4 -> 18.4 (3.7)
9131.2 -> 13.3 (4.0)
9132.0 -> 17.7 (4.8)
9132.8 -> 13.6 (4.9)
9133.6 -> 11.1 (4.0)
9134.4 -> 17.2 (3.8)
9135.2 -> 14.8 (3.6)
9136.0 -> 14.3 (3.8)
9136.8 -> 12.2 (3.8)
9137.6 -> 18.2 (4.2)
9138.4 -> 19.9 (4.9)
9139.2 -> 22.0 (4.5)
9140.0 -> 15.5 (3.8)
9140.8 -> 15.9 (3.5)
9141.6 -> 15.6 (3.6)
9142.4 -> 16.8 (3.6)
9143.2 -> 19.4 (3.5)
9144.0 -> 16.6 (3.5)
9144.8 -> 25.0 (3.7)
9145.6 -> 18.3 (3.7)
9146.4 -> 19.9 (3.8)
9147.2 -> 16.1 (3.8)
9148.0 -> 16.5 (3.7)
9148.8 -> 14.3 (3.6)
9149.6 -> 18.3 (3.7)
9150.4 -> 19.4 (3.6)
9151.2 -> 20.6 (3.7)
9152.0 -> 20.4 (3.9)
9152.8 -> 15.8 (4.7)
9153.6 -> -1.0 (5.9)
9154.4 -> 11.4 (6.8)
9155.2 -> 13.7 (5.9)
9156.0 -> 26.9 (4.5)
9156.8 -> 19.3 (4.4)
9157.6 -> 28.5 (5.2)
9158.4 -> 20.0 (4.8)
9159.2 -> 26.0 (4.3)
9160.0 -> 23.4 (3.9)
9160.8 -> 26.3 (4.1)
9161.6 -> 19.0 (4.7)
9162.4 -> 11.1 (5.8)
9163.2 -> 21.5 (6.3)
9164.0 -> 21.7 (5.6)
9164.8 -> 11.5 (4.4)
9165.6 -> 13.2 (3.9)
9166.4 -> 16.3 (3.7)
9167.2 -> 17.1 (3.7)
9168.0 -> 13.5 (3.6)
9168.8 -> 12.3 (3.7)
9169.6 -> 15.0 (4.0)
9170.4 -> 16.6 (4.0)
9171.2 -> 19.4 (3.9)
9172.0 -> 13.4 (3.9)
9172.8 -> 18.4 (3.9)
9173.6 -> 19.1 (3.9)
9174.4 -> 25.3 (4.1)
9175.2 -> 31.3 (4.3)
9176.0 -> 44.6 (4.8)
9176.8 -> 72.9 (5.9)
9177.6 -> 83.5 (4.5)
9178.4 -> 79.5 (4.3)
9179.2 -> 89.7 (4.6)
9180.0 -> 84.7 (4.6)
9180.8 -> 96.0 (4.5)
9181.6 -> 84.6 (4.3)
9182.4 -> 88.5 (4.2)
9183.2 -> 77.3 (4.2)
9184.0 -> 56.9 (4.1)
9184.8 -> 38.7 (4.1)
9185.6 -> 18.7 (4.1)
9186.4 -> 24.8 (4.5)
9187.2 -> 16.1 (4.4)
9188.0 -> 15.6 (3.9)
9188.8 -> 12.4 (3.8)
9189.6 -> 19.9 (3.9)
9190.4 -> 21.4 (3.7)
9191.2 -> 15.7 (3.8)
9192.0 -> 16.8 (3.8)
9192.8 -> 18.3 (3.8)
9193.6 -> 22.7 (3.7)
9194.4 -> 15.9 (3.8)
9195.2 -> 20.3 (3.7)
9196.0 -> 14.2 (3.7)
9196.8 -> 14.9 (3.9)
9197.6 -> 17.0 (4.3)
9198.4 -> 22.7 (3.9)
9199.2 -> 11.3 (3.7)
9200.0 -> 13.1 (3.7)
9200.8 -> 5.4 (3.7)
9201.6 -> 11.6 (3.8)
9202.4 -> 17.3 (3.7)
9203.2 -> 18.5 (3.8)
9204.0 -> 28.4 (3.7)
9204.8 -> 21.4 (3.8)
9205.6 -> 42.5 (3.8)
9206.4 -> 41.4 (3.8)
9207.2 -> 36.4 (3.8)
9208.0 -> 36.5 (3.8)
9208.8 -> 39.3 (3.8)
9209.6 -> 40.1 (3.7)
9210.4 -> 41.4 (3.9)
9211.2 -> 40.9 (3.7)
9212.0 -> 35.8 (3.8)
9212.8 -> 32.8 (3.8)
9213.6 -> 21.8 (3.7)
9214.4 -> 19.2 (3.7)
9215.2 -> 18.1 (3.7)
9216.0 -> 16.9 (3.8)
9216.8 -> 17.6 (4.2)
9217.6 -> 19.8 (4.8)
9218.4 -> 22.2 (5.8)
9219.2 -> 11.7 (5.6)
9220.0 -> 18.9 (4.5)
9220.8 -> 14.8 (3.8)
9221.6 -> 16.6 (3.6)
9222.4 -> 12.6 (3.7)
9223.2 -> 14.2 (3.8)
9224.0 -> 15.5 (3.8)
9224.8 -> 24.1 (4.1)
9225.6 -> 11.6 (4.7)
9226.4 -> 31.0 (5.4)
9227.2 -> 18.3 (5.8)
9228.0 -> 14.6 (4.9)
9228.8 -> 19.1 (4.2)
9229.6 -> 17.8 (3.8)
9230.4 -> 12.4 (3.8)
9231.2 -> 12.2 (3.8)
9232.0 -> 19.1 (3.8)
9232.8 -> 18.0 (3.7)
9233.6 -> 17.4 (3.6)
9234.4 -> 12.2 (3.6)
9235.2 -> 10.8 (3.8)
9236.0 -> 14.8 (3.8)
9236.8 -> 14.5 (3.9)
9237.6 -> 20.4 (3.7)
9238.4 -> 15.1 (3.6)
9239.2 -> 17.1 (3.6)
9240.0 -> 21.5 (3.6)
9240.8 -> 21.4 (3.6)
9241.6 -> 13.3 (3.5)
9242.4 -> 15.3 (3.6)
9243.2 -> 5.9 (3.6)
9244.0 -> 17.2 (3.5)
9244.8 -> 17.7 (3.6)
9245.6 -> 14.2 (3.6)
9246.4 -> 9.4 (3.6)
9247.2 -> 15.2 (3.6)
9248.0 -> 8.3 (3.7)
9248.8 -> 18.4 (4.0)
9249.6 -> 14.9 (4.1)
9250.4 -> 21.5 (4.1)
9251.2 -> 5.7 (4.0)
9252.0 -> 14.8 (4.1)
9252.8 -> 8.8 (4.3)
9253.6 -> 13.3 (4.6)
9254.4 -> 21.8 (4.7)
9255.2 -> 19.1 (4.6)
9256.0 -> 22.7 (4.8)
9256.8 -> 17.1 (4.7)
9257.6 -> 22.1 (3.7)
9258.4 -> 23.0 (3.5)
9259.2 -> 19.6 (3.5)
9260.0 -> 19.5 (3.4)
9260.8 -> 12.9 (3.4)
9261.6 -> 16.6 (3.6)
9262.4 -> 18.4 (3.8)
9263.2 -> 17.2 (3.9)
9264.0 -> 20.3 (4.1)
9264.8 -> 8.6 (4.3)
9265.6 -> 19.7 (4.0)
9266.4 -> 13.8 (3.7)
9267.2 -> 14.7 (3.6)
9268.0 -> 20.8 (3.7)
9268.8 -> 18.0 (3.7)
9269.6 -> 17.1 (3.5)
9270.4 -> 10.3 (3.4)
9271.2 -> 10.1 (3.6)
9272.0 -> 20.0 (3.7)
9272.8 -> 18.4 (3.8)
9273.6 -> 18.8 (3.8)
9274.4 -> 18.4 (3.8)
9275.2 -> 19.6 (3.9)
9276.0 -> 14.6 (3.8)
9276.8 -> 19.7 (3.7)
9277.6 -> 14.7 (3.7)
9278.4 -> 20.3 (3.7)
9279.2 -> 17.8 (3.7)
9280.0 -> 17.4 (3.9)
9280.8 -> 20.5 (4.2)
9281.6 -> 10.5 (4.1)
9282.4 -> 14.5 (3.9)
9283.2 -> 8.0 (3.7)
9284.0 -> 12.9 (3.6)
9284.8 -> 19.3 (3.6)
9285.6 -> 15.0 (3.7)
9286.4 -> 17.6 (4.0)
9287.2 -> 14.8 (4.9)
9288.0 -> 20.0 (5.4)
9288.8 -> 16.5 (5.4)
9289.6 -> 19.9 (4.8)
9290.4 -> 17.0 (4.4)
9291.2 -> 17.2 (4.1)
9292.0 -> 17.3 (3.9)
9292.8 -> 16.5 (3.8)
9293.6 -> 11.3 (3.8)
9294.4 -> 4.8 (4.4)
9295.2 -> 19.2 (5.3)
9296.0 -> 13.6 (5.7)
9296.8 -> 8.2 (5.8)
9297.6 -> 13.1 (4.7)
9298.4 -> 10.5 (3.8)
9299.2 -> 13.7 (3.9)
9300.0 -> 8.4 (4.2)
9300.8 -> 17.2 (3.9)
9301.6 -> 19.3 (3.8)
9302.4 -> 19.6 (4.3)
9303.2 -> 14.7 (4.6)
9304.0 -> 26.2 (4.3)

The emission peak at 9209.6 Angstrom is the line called [N II] 6583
